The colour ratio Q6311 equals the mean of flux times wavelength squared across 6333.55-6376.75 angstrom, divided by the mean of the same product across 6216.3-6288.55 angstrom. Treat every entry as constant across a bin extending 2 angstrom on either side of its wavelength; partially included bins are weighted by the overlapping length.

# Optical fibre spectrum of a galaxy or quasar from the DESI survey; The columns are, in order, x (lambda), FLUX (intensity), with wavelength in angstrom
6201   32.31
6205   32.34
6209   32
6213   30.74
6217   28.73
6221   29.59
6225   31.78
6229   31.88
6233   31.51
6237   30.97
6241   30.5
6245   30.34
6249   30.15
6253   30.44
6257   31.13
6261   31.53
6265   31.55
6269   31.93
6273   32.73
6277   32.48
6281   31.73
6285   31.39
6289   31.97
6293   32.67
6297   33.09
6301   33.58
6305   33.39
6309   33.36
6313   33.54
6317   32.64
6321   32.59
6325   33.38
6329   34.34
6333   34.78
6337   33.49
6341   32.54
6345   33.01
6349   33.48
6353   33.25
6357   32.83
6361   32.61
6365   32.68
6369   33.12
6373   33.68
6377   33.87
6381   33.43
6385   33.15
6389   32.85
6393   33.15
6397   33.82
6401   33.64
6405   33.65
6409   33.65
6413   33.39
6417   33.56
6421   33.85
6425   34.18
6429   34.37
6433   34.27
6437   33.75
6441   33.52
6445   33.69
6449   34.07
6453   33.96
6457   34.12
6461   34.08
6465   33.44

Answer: 1.10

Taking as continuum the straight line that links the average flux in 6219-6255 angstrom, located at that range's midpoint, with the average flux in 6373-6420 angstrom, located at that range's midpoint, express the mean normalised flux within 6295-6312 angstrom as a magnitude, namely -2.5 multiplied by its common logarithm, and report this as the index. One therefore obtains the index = -0.05 mag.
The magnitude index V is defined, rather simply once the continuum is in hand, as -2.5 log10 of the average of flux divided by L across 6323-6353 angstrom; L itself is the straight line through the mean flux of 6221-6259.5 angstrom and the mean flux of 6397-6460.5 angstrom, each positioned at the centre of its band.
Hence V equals -0.04 mag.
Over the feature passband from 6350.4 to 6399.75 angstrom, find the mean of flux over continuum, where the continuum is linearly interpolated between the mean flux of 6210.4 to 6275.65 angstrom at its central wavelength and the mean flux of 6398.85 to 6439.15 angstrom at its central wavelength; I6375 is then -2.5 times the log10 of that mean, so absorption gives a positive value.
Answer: 0.00 mag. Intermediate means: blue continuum 31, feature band 33.2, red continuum 33.8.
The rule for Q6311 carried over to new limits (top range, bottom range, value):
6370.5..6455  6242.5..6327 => 1.09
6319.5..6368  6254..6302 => 1.06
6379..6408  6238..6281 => 1.11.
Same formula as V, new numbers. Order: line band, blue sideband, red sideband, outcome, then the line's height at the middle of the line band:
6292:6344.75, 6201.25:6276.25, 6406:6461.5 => -0.04 mag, 32.3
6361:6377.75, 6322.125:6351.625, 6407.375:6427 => 0.01 mag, 33.6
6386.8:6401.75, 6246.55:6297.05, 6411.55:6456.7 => 0.00 mag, 33.3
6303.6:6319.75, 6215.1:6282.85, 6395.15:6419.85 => -0.04 mag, 32.1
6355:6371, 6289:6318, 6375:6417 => 0.02 mag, 33.3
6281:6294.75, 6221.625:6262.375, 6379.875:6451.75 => -0.01 mag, 31.7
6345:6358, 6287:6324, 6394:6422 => 0.00 mag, 33.3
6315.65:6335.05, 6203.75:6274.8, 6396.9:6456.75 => -0.04 mag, 32.3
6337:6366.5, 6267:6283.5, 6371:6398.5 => 0.00 mag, 33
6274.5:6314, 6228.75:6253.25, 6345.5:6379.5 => -0.03 mag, 31.8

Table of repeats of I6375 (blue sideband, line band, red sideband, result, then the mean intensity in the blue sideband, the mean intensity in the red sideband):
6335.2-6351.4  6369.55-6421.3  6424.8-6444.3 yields 0.00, 33.1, 34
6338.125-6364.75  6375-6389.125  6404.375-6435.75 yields 0.00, 33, 33.9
